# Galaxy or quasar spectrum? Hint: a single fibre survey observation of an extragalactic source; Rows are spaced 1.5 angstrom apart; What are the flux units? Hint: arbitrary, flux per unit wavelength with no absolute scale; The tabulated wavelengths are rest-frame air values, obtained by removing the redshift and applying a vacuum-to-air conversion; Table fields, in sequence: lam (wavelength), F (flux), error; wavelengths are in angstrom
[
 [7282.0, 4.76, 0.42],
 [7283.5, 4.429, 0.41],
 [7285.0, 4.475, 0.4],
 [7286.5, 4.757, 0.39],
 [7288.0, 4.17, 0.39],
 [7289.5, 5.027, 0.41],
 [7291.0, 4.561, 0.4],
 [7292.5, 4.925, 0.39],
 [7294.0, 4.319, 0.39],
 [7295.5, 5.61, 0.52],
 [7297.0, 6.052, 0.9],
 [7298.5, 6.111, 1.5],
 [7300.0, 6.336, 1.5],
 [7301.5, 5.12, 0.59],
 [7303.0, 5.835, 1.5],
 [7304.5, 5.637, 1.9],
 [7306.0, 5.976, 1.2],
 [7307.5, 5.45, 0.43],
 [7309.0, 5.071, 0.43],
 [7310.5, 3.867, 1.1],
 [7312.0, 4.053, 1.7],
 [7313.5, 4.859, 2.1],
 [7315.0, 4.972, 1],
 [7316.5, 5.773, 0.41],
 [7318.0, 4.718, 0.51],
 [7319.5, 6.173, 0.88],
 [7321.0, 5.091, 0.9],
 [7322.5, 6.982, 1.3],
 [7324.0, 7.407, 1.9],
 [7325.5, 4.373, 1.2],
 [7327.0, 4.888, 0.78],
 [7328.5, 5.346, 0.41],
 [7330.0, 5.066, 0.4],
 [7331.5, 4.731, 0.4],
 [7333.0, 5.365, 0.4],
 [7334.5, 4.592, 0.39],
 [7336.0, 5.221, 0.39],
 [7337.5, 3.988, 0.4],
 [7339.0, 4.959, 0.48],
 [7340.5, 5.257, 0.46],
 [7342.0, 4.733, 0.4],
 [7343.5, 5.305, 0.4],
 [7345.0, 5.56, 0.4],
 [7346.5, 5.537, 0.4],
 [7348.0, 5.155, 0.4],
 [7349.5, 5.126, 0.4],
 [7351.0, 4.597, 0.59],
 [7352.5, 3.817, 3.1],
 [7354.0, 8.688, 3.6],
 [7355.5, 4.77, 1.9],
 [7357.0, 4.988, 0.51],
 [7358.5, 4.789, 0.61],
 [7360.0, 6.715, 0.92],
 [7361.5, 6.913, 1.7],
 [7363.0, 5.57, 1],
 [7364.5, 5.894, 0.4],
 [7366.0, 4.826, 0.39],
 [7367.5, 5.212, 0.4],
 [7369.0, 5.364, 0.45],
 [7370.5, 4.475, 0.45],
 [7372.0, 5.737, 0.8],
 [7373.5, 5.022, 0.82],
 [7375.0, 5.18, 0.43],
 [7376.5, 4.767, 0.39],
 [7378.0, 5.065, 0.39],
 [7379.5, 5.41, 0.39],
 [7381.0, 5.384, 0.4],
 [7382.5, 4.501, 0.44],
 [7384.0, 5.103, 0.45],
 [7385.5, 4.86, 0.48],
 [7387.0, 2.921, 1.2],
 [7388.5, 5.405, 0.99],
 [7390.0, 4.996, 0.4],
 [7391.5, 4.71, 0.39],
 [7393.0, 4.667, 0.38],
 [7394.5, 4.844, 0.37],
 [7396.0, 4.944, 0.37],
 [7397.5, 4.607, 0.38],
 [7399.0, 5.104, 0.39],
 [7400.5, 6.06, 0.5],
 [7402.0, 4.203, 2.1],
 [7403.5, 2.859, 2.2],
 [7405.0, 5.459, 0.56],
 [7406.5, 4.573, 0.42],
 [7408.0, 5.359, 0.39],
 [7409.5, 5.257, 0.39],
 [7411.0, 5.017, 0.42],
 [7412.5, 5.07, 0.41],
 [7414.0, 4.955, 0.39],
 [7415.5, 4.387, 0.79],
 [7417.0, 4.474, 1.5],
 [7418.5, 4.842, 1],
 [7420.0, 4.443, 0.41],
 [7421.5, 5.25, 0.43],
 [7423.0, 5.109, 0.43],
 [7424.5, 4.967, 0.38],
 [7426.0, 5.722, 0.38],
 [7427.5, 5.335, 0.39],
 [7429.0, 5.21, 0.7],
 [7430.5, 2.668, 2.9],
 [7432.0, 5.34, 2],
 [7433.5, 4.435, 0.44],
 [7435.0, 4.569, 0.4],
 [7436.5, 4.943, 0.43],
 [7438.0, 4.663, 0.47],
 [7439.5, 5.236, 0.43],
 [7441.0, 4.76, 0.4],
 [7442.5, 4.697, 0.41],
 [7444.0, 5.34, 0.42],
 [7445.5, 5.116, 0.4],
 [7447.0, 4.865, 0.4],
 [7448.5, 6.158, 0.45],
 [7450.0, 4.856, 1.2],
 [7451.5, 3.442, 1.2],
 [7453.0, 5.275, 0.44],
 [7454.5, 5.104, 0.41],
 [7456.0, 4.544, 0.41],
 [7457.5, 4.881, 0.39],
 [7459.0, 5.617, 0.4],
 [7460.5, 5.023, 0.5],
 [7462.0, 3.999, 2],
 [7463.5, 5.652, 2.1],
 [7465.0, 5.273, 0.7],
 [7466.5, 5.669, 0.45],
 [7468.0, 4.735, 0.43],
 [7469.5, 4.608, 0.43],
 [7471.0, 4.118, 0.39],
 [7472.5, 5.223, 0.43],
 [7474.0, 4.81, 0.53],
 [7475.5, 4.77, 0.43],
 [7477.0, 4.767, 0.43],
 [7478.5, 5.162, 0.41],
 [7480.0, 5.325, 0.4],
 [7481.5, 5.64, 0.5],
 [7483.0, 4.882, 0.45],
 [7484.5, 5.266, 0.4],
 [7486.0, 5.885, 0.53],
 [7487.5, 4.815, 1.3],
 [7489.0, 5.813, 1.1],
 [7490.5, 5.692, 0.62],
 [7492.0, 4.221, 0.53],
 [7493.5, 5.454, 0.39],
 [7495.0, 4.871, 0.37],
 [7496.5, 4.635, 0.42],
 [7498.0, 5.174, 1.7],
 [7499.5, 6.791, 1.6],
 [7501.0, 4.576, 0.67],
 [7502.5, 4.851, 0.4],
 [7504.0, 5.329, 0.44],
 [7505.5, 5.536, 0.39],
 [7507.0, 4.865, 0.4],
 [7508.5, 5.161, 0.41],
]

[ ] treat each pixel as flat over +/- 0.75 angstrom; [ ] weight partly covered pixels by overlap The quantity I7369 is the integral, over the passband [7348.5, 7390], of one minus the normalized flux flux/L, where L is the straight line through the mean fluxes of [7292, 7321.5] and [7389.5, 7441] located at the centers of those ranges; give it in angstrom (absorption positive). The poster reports -1.6 angstrom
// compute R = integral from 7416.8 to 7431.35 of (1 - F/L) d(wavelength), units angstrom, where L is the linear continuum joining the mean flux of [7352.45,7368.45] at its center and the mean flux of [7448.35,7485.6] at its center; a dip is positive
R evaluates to 1.3 angstrom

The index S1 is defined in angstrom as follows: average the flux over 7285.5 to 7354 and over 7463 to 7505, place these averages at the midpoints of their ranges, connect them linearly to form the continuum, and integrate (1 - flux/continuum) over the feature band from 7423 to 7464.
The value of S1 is 2.0 angstrom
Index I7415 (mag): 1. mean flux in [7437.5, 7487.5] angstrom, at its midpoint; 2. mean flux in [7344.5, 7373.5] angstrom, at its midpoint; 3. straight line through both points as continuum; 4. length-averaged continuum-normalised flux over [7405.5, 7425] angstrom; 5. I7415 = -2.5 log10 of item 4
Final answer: 0.07 mag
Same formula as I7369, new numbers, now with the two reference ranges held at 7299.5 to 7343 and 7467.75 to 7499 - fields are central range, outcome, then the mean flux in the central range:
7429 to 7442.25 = 1.3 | 4.62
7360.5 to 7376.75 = -0.7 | 5.4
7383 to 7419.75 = 2.7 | 4.77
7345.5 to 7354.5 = -0.3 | 5.4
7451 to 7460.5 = 0.4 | 4.86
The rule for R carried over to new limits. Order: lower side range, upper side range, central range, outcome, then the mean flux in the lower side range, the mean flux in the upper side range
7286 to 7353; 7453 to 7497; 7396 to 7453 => 2.68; 5.17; 5.06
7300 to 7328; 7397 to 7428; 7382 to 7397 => 0.95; 5.37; 4.91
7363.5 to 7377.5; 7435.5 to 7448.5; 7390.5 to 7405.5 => 1.09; 5.17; 5.01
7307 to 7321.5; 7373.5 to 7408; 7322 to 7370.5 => -4.19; 4.99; 4.82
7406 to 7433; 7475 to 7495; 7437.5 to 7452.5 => 0.25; 4.89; 5.2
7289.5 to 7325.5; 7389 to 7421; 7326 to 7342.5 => 1.01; 5.4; 4.81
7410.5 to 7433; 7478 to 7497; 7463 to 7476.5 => 0.38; 4.85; 5.21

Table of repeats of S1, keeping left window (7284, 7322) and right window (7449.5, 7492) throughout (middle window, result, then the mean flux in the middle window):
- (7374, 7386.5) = 0.3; 4.99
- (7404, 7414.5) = 0.0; 5.05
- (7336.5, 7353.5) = 0.5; 4.97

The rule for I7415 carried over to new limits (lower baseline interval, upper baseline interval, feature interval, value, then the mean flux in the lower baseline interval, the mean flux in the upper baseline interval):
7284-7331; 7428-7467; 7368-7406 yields 0.04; 5.25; 4.9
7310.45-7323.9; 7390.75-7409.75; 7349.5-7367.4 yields -0.10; 5.34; 4.81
